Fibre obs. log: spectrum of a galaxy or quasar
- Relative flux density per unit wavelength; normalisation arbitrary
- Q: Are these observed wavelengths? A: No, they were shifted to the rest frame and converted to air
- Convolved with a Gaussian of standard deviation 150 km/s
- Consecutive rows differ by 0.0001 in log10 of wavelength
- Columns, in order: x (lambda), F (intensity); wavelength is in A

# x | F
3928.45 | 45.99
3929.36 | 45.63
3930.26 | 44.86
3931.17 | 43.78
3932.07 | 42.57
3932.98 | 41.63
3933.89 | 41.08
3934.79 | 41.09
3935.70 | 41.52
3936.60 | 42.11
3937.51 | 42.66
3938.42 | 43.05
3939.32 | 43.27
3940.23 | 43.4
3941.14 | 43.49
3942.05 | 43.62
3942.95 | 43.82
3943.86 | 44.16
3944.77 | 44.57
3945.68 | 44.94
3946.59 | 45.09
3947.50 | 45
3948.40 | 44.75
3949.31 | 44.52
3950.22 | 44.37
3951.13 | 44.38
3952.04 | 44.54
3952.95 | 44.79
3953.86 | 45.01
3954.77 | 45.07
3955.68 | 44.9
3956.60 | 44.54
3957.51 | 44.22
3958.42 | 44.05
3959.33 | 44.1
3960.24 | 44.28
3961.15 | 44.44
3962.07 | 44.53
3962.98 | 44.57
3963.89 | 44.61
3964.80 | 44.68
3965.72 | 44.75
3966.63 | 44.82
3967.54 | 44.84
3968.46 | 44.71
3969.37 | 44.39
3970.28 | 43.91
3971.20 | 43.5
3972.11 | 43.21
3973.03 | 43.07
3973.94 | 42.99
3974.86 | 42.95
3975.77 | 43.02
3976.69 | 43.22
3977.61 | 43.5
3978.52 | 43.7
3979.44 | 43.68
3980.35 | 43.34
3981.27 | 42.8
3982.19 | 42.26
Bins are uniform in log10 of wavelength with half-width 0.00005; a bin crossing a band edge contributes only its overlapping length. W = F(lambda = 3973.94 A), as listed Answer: 42.99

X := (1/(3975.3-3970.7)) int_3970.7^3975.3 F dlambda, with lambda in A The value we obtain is 43.1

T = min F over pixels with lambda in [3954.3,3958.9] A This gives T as 44.05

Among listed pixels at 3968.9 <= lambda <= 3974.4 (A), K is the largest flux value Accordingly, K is 44.39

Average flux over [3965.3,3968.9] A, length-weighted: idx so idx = 44.8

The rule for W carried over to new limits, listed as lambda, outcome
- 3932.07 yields 42.57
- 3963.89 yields 44.61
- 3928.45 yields 45.99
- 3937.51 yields 42.66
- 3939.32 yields 43.27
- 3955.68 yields 44.9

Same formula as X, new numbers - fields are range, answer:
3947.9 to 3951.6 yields 44.6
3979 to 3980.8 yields 43.7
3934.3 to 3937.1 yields 41.7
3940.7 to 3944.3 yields 43.8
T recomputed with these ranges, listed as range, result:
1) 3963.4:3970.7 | 43.91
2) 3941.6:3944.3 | 43.62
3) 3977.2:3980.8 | 43.34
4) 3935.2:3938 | 41.52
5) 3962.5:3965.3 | 44.57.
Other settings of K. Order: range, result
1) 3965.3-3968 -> 44.84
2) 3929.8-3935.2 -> 44.86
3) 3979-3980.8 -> 43.68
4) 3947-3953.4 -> 45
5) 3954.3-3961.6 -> 45.07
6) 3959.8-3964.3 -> 44.61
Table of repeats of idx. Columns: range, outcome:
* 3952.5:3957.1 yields 44.8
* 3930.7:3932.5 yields 43.2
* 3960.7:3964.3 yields 44.5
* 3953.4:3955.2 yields 45.1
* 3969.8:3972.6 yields 43.5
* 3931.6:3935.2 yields 41.6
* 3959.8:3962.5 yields 44.3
